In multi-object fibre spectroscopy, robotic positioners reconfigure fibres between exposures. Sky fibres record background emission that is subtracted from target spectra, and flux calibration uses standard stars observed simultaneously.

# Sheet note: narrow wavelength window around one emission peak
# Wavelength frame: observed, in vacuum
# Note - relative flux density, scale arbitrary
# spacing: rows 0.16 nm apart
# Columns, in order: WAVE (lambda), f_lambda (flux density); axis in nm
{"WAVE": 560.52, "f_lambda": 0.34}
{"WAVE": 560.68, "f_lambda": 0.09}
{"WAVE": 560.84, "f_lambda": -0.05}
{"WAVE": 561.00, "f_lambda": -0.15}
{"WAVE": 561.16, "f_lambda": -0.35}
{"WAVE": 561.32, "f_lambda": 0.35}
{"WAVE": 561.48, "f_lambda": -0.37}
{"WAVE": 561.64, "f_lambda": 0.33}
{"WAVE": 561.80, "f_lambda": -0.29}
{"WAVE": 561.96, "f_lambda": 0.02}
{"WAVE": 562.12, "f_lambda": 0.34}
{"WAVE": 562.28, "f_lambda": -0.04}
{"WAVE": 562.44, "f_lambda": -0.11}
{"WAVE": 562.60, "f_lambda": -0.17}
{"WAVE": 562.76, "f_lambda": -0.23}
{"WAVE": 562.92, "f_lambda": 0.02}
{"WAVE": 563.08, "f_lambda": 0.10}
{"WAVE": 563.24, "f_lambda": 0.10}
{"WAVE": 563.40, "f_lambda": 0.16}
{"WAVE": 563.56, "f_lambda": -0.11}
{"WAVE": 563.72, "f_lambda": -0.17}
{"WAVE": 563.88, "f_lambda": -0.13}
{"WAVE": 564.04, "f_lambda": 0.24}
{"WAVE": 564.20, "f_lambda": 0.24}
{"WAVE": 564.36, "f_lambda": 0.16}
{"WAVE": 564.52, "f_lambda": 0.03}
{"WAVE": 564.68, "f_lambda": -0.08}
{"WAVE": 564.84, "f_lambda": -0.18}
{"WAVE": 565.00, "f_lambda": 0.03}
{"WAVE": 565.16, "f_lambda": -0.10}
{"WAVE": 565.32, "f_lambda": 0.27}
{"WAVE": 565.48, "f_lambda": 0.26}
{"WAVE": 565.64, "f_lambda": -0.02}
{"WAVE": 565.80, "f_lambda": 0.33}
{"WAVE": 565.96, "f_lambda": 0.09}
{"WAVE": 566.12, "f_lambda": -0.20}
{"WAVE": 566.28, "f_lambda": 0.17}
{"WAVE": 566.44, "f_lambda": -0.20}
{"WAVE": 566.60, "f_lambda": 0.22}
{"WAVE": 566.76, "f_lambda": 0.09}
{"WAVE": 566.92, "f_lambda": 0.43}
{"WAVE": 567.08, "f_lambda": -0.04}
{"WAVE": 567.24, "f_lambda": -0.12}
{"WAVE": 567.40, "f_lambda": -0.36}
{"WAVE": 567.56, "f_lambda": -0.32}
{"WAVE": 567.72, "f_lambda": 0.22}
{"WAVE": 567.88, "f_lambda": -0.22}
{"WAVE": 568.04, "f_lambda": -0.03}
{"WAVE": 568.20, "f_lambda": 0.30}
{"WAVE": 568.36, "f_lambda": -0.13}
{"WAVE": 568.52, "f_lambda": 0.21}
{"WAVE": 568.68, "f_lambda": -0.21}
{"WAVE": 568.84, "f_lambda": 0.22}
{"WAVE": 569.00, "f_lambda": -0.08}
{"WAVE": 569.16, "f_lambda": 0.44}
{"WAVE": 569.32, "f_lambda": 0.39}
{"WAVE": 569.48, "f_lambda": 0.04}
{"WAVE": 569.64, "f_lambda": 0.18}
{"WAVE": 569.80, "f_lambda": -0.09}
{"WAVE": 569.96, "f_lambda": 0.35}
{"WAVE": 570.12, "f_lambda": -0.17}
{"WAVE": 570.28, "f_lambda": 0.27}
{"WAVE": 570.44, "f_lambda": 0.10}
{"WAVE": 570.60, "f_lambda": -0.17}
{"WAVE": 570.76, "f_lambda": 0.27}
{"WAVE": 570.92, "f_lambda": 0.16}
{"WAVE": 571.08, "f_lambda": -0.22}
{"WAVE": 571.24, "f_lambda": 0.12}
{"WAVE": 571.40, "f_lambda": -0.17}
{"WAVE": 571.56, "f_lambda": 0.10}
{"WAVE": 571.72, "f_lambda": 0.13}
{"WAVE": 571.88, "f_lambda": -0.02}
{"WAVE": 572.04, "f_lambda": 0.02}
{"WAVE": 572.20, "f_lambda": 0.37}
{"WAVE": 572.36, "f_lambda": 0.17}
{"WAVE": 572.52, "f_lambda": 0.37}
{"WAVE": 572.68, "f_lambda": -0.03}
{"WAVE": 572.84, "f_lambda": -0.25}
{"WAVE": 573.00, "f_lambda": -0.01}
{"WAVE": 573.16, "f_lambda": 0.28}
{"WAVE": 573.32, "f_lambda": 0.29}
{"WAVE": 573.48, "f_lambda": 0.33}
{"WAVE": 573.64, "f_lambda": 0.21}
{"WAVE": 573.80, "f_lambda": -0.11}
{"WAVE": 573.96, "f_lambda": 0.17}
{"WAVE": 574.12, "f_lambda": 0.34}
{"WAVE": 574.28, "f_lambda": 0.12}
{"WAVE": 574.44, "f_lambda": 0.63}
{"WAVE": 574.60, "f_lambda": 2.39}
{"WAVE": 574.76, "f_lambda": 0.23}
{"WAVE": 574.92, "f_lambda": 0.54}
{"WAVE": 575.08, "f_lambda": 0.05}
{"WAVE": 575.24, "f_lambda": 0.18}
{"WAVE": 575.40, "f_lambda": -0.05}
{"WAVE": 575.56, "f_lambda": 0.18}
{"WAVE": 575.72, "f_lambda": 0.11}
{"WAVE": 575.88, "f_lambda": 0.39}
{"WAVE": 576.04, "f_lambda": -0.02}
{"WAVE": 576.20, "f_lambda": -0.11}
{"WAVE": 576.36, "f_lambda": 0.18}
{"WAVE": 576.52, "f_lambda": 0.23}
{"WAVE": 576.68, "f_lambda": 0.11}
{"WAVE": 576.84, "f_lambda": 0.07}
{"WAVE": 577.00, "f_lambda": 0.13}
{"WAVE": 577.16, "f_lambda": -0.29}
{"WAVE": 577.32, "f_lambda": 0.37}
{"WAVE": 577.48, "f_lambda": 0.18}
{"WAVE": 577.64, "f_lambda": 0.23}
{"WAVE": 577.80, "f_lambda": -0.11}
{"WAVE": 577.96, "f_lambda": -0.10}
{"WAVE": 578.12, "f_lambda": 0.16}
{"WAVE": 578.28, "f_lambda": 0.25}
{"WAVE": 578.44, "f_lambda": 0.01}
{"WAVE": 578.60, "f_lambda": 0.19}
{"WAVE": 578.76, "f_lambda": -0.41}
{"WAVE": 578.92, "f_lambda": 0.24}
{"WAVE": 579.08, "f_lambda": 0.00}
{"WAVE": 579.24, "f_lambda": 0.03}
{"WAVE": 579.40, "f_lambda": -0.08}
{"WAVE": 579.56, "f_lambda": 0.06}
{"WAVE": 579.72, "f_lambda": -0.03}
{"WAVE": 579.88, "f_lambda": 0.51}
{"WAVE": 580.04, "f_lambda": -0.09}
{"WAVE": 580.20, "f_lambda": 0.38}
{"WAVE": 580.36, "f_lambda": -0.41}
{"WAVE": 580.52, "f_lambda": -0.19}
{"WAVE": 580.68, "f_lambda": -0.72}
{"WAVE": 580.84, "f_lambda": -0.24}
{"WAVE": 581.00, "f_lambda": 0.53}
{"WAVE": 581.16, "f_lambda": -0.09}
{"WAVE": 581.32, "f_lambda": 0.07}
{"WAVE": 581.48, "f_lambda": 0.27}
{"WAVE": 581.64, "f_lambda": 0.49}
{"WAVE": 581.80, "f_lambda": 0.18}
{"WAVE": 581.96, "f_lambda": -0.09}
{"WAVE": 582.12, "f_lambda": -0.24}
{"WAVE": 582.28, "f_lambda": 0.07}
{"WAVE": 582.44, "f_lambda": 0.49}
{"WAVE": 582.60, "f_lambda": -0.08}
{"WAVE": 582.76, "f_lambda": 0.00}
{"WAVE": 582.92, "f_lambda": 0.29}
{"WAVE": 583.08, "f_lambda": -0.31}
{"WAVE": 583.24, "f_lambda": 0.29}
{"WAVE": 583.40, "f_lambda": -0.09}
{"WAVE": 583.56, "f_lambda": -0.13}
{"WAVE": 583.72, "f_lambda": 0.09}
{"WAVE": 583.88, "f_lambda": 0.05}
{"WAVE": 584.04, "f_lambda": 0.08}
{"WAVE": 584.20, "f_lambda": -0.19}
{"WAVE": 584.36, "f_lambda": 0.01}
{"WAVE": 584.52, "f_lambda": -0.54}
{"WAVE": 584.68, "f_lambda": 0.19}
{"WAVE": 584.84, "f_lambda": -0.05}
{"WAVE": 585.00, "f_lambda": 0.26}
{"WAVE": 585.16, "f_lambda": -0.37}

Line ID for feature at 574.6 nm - [O III] 5007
